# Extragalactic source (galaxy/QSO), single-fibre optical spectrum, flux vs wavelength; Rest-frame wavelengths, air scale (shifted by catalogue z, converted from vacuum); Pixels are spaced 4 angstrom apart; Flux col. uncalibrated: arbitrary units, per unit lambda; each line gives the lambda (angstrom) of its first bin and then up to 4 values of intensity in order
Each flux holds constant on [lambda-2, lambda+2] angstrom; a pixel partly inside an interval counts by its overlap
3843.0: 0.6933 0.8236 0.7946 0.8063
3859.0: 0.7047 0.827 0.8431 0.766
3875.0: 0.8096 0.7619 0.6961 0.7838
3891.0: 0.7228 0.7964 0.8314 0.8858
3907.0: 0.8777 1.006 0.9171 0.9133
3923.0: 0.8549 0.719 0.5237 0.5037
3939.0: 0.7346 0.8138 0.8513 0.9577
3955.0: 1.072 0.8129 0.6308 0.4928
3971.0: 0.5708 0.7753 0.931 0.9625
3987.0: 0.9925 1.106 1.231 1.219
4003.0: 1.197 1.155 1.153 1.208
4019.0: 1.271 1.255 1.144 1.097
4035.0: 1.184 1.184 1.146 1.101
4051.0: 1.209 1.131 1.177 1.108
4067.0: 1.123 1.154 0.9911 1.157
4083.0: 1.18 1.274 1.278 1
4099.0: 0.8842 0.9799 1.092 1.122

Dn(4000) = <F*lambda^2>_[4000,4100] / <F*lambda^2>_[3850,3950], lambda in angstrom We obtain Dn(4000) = 1.57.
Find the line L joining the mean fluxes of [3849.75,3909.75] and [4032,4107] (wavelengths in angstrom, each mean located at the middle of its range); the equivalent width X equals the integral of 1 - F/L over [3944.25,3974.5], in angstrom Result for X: 5.20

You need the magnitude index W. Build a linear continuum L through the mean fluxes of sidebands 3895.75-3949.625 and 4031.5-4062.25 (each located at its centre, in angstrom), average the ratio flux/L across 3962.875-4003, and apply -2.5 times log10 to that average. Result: 0.07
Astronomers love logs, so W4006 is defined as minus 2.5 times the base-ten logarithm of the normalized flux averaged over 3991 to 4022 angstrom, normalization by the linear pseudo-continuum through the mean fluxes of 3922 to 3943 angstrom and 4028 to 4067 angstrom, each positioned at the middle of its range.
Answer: -0.22 mag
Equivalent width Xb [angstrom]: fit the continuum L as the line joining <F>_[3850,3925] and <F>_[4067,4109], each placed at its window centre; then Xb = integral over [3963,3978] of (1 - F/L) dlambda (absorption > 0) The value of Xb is 4.8 angstrom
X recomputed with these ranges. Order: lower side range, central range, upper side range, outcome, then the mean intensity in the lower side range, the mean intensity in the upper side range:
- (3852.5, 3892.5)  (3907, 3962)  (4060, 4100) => 3.5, 0.773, 1.12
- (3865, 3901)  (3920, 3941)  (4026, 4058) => 4.9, 0.779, 1.15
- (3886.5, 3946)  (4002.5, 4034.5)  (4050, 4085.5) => -5.0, 0.793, 1.14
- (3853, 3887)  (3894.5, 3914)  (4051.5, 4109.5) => -1.3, 0.777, 1.11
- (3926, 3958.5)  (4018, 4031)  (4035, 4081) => -2.1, 0.775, 1.14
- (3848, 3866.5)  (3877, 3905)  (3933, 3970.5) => -0.2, 0.79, 0.756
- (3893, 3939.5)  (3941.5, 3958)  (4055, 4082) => -0.9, 0.799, 1.12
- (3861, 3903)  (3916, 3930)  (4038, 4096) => 0.9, 0.789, 1.15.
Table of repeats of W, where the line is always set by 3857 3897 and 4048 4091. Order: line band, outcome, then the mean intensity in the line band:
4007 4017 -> -0.13 mag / 1.18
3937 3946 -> 0.15 mag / 0.783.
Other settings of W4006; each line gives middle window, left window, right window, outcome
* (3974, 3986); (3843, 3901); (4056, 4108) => 0.05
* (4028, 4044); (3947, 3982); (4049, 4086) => -0.12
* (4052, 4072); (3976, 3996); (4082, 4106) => -0.07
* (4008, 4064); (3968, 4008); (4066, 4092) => -0.08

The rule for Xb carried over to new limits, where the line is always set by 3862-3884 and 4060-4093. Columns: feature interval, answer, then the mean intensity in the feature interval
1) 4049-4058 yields -0.4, 1.17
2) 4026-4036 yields -0.6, 1.14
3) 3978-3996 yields -0.8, 1.04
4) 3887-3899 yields 0.7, 0.776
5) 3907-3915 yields -0.9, 0.952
